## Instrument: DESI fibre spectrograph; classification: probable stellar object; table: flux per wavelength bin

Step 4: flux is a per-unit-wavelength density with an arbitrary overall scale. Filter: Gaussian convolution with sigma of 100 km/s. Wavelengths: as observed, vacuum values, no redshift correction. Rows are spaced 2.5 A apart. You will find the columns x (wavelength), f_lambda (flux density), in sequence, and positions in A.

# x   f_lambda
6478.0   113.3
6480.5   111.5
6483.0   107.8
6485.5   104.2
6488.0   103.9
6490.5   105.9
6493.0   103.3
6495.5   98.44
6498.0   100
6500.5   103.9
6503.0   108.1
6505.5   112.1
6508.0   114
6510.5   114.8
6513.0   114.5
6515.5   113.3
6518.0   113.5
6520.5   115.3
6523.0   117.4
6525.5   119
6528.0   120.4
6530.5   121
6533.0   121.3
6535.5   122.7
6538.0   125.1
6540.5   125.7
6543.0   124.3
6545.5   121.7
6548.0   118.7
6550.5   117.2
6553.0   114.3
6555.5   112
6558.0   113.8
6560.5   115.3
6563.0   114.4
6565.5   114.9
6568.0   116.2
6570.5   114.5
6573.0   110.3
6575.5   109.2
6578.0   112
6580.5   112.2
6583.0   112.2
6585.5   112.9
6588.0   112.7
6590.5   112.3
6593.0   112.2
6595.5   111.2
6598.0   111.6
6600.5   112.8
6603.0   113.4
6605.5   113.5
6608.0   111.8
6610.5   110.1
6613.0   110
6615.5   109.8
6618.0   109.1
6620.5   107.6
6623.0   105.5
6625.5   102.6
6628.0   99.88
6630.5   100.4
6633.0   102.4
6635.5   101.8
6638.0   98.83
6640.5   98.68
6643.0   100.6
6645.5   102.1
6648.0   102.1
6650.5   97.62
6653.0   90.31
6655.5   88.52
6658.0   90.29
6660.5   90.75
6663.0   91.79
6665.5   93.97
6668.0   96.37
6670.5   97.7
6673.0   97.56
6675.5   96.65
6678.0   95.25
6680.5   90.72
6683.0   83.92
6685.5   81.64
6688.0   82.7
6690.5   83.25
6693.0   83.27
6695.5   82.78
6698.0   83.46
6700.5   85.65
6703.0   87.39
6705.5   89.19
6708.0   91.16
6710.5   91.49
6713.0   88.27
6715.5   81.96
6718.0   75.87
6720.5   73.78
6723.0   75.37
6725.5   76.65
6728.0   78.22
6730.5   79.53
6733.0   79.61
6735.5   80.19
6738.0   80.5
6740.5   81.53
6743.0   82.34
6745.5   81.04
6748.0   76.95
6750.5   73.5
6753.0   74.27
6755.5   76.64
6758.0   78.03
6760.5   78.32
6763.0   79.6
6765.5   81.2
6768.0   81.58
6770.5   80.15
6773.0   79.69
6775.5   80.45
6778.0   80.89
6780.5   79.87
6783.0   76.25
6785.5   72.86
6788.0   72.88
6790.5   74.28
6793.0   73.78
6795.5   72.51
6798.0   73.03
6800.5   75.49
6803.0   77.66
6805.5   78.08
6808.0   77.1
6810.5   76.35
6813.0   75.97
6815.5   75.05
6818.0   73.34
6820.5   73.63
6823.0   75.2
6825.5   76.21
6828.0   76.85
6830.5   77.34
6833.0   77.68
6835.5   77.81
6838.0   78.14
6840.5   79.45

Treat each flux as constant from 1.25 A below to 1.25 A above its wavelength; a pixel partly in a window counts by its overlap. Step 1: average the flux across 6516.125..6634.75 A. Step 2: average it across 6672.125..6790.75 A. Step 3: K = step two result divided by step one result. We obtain 0.7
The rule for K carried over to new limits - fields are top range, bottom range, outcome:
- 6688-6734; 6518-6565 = 0.70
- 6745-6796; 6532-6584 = 0.66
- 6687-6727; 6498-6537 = 0.72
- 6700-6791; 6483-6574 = 0.70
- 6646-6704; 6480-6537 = 0.81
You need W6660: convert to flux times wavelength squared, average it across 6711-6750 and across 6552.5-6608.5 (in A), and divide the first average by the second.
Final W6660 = 0.74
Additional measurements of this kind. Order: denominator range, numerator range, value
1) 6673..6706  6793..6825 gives 0.90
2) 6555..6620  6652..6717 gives 0.82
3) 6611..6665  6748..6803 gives 0.80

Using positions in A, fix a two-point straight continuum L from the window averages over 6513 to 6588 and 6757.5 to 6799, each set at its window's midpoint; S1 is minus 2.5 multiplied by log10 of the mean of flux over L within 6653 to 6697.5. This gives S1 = 0.063 mag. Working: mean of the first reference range 116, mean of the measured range 89.7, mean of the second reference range 77.4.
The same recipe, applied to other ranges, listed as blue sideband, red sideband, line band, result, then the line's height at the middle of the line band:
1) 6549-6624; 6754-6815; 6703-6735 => 0.09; 88.8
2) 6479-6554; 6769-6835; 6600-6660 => -0.04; 98.9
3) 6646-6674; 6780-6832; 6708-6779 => 0.05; 83.5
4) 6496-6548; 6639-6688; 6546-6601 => -0.05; 108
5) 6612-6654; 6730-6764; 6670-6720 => 0.03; 89.5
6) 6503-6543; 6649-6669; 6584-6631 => -0.08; 102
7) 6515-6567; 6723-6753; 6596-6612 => -0.07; 106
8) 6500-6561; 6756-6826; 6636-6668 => 0.03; 98.2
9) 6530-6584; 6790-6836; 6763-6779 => 0.02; 82.4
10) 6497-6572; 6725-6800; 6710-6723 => 0.06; 85.6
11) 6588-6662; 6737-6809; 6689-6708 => 0.07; 91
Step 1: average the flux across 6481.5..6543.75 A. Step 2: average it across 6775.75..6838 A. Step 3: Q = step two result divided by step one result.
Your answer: 0.67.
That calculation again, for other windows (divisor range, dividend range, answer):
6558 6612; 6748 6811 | 0.68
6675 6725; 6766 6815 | 0.90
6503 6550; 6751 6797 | 0.65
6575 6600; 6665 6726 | 0.77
